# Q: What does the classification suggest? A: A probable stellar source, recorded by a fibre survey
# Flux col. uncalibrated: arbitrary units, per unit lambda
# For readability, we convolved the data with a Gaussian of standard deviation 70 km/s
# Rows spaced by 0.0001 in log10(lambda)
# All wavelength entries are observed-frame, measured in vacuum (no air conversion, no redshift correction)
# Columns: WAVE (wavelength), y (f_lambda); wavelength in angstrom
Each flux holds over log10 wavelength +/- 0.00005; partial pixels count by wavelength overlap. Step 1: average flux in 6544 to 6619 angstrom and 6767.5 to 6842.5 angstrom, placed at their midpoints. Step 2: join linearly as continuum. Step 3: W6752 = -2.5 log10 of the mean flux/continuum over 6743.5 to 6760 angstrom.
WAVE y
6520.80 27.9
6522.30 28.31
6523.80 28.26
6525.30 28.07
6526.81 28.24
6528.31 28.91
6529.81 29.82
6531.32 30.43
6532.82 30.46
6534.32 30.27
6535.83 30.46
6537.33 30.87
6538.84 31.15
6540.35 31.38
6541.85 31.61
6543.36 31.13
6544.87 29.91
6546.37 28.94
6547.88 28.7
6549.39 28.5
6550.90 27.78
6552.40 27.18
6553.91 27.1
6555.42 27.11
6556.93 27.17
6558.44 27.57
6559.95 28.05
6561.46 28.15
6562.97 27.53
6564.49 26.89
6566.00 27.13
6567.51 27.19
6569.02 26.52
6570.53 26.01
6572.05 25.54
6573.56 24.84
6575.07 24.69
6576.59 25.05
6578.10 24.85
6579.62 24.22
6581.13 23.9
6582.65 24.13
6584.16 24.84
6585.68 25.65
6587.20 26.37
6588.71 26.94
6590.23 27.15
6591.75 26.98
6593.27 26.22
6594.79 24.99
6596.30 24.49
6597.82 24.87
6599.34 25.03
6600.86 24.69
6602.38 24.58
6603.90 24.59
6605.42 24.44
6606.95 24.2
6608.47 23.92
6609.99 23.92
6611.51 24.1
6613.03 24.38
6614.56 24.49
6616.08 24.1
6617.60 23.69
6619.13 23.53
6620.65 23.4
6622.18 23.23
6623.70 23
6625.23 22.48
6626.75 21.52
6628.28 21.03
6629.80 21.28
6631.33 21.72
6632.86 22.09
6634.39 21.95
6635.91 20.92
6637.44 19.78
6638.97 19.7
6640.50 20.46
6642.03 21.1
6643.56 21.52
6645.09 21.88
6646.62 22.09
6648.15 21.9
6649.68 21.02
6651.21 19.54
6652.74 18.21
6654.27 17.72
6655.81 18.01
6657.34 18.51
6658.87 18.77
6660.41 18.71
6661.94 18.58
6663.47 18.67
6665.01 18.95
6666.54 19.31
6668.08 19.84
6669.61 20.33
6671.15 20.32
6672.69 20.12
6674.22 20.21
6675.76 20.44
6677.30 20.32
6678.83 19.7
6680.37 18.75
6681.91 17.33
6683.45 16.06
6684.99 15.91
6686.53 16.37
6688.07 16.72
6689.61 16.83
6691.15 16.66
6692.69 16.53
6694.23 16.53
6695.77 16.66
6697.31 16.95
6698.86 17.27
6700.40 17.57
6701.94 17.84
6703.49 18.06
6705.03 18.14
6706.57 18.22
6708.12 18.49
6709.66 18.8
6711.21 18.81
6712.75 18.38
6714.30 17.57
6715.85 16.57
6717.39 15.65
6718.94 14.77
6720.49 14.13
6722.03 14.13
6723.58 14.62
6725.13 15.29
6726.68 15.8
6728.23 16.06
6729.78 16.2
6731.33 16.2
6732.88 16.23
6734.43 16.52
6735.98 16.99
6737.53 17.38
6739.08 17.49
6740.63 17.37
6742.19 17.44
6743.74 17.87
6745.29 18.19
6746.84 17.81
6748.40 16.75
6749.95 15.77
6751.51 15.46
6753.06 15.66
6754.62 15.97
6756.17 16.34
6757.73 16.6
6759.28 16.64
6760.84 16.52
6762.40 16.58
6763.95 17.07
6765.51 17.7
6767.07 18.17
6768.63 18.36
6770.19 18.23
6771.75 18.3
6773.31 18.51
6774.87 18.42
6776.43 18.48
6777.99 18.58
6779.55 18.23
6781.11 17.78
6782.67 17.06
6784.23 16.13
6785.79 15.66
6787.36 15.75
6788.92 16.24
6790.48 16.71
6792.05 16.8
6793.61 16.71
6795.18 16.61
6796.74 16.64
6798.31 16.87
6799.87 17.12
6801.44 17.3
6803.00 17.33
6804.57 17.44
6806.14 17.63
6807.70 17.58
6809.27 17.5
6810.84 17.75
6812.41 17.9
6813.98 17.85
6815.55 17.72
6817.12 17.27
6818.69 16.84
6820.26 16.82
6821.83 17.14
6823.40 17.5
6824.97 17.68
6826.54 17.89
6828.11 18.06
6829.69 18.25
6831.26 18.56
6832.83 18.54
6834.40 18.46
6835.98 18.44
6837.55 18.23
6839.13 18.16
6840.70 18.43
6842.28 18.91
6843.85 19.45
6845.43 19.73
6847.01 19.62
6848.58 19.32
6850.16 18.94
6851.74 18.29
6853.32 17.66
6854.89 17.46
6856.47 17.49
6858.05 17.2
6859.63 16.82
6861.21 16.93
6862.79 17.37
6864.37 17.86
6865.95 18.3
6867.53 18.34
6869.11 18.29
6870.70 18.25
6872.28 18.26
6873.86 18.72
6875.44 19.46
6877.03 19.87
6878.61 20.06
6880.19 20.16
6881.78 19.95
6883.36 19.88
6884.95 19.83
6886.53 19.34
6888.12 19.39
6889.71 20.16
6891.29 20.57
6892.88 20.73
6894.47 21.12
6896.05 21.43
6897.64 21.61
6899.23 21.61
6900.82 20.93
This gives 0.18 mag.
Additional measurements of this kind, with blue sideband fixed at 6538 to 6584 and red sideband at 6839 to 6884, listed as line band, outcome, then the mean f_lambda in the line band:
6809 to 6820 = 0.14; 17.5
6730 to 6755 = 0.29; 16.8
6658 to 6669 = 0.27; 19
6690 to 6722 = 0.33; 17.1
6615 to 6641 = 0.15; 22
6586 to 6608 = 0.04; 25.4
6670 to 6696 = 0.30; 18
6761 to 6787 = 0.20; 17.6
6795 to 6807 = 0.19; 17.2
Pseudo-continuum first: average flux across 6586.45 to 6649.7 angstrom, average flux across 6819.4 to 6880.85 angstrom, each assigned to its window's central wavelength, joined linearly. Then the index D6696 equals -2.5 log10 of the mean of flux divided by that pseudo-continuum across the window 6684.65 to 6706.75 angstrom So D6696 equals 0.258 mag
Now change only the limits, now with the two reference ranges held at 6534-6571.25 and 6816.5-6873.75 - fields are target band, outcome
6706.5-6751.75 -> 0.31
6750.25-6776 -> 0.22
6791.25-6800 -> 0.18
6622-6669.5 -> 0.23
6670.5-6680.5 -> 0.20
